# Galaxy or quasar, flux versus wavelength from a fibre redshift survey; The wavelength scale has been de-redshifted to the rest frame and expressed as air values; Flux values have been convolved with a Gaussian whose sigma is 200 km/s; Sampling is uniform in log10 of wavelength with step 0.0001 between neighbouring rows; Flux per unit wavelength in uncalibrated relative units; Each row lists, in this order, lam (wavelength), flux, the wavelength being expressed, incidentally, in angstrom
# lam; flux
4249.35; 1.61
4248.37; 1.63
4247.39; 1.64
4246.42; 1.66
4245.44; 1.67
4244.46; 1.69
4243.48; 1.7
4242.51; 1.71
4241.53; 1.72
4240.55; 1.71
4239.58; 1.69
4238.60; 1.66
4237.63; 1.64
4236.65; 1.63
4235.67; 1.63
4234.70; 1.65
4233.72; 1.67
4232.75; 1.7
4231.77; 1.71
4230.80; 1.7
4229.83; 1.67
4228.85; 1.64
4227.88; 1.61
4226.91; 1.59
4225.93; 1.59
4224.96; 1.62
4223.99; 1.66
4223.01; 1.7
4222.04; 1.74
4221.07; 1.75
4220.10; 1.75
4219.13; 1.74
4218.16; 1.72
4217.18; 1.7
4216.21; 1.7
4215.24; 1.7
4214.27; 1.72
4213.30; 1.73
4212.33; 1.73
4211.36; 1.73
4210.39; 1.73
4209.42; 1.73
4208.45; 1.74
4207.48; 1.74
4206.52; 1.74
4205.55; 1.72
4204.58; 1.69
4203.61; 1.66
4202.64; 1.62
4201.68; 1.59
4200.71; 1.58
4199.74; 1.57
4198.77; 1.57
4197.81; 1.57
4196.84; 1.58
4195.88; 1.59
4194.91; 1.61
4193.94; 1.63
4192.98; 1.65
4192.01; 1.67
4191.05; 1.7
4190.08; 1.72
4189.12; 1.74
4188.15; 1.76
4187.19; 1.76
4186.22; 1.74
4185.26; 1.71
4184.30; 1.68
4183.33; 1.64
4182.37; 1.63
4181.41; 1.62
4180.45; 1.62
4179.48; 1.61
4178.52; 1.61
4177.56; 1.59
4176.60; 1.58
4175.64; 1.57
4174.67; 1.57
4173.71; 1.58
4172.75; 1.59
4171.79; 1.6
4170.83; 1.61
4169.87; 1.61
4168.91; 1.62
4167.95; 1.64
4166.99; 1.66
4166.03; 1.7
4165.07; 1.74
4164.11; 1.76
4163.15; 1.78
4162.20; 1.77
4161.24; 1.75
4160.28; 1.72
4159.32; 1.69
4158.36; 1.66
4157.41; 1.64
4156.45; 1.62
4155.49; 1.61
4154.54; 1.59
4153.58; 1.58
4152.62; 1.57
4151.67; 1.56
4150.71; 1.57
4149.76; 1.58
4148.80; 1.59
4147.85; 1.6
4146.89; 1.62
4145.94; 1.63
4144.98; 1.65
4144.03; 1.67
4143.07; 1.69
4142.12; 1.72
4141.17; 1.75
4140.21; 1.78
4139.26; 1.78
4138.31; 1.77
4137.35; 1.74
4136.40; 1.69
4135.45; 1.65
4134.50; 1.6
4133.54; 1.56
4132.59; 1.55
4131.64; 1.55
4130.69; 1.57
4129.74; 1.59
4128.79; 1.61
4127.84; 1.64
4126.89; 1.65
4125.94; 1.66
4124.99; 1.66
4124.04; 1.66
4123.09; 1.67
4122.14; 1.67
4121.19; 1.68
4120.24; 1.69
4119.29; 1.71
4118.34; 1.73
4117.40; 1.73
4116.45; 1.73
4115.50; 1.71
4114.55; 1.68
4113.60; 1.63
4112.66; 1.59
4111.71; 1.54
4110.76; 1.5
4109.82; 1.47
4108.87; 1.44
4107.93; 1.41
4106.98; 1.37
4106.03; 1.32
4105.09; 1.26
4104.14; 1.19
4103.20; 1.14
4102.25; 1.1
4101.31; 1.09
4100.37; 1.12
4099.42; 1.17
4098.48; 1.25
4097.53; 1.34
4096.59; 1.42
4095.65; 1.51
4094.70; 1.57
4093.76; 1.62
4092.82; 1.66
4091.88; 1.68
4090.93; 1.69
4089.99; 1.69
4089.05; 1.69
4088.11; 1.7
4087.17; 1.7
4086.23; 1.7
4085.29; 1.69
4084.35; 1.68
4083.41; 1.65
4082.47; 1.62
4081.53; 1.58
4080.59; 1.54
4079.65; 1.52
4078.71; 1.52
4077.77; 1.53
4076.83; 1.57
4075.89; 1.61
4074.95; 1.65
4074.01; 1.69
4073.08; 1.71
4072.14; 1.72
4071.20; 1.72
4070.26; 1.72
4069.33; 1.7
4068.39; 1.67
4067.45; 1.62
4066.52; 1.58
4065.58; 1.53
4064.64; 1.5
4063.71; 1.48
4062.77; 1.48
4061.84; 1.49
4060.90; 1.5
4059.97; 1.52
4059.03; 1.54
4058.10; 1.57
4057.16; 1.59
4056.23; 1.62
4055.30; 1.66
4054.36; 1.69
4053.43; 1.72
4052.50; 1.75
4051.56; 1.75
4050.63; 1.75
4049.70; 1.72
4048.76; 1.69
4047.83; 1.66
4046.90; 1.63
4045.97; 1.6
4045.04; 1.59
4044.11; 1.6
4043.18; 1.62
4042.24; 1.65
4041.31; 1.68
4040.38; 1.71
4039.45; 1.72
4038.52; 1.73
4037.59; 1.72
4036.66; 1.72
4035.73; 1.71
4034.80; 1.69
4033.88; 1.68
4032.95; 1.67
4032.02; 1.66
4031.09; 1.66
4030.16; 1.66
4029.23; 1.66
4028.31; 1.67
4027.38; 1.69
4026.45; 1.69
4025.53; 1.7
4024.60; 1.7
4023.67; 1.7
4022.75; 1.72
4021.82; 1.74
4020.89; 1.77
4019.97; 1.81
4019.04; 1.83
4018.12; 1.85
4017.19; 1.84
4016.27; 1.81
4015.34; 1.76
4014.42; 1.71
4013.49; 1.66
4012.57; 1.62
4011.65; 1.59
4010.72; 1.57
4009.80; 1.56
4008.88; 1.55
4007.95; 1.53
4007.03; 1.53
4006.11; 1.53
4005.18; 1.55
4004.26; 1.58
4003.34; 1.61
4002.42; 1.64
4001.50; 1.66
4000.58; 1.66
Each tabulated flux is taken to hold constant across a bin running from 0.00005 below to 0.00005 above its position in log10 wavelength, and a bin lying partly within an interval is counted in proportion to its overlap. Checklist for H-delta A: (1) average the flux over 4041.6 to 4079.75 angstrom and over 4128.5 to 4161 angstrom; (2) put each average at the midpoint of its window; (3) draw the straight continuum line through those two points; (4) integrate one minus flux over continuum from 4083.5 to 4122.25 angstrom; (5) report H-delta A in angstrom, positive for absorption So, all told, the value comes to 2.7 angstrom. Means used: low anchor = 1.62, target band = 1.52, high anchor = 1.64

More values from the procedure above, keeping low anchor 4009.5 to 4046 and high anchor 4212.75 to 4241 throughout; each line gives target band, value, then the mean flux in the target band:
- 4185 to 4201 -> 0.25 angstrom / 1.66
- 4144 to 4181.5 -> 1.15 angstrom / 1.63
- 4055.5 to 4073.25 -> 1.05 angstrom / 1.59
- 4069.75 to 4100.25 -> 1.78 angstrom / 1.59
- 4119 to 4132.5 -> 0.38 angstrom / 1.64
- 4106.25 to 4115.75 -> 0.92 angstrom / 1.52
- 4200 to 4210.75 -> -0.01 angstrom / 1.68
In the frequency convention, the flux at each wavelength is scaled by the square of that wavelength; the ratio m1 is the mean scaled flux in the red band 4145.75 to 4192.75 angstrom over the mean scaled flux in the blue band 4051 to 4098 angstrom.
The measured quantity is 1.1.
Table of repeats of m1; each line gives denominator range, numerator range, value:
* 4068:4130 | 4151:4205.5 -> 1.09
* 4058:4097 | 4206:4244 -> 1.13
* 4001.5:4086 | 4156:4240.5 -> 1.09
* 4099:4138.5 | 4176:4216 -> 1.13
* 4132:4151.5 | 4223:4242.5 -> 1.05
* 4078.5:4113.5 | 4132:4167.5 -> 1.15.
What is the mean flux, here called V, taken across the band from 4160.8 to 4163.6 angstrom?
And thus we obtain 1.77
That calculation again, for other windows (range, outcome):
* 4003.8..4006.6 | 1.55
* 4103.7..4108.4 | 1.31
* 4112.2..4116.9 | 1.67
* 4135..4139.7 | 1.73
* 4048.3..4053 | 1.73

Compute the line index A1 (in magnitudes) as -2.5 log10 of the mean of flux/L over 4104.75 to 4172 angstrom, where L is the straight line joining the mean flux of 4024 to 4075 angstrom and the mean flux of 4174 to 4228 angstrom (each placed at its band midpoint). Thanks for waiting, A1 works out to 0.02 mag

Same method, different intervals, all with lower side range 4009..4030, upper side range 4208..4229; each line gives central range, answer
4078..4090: 0.046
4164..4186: 0.044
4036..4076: 0.042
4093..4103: 0.274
